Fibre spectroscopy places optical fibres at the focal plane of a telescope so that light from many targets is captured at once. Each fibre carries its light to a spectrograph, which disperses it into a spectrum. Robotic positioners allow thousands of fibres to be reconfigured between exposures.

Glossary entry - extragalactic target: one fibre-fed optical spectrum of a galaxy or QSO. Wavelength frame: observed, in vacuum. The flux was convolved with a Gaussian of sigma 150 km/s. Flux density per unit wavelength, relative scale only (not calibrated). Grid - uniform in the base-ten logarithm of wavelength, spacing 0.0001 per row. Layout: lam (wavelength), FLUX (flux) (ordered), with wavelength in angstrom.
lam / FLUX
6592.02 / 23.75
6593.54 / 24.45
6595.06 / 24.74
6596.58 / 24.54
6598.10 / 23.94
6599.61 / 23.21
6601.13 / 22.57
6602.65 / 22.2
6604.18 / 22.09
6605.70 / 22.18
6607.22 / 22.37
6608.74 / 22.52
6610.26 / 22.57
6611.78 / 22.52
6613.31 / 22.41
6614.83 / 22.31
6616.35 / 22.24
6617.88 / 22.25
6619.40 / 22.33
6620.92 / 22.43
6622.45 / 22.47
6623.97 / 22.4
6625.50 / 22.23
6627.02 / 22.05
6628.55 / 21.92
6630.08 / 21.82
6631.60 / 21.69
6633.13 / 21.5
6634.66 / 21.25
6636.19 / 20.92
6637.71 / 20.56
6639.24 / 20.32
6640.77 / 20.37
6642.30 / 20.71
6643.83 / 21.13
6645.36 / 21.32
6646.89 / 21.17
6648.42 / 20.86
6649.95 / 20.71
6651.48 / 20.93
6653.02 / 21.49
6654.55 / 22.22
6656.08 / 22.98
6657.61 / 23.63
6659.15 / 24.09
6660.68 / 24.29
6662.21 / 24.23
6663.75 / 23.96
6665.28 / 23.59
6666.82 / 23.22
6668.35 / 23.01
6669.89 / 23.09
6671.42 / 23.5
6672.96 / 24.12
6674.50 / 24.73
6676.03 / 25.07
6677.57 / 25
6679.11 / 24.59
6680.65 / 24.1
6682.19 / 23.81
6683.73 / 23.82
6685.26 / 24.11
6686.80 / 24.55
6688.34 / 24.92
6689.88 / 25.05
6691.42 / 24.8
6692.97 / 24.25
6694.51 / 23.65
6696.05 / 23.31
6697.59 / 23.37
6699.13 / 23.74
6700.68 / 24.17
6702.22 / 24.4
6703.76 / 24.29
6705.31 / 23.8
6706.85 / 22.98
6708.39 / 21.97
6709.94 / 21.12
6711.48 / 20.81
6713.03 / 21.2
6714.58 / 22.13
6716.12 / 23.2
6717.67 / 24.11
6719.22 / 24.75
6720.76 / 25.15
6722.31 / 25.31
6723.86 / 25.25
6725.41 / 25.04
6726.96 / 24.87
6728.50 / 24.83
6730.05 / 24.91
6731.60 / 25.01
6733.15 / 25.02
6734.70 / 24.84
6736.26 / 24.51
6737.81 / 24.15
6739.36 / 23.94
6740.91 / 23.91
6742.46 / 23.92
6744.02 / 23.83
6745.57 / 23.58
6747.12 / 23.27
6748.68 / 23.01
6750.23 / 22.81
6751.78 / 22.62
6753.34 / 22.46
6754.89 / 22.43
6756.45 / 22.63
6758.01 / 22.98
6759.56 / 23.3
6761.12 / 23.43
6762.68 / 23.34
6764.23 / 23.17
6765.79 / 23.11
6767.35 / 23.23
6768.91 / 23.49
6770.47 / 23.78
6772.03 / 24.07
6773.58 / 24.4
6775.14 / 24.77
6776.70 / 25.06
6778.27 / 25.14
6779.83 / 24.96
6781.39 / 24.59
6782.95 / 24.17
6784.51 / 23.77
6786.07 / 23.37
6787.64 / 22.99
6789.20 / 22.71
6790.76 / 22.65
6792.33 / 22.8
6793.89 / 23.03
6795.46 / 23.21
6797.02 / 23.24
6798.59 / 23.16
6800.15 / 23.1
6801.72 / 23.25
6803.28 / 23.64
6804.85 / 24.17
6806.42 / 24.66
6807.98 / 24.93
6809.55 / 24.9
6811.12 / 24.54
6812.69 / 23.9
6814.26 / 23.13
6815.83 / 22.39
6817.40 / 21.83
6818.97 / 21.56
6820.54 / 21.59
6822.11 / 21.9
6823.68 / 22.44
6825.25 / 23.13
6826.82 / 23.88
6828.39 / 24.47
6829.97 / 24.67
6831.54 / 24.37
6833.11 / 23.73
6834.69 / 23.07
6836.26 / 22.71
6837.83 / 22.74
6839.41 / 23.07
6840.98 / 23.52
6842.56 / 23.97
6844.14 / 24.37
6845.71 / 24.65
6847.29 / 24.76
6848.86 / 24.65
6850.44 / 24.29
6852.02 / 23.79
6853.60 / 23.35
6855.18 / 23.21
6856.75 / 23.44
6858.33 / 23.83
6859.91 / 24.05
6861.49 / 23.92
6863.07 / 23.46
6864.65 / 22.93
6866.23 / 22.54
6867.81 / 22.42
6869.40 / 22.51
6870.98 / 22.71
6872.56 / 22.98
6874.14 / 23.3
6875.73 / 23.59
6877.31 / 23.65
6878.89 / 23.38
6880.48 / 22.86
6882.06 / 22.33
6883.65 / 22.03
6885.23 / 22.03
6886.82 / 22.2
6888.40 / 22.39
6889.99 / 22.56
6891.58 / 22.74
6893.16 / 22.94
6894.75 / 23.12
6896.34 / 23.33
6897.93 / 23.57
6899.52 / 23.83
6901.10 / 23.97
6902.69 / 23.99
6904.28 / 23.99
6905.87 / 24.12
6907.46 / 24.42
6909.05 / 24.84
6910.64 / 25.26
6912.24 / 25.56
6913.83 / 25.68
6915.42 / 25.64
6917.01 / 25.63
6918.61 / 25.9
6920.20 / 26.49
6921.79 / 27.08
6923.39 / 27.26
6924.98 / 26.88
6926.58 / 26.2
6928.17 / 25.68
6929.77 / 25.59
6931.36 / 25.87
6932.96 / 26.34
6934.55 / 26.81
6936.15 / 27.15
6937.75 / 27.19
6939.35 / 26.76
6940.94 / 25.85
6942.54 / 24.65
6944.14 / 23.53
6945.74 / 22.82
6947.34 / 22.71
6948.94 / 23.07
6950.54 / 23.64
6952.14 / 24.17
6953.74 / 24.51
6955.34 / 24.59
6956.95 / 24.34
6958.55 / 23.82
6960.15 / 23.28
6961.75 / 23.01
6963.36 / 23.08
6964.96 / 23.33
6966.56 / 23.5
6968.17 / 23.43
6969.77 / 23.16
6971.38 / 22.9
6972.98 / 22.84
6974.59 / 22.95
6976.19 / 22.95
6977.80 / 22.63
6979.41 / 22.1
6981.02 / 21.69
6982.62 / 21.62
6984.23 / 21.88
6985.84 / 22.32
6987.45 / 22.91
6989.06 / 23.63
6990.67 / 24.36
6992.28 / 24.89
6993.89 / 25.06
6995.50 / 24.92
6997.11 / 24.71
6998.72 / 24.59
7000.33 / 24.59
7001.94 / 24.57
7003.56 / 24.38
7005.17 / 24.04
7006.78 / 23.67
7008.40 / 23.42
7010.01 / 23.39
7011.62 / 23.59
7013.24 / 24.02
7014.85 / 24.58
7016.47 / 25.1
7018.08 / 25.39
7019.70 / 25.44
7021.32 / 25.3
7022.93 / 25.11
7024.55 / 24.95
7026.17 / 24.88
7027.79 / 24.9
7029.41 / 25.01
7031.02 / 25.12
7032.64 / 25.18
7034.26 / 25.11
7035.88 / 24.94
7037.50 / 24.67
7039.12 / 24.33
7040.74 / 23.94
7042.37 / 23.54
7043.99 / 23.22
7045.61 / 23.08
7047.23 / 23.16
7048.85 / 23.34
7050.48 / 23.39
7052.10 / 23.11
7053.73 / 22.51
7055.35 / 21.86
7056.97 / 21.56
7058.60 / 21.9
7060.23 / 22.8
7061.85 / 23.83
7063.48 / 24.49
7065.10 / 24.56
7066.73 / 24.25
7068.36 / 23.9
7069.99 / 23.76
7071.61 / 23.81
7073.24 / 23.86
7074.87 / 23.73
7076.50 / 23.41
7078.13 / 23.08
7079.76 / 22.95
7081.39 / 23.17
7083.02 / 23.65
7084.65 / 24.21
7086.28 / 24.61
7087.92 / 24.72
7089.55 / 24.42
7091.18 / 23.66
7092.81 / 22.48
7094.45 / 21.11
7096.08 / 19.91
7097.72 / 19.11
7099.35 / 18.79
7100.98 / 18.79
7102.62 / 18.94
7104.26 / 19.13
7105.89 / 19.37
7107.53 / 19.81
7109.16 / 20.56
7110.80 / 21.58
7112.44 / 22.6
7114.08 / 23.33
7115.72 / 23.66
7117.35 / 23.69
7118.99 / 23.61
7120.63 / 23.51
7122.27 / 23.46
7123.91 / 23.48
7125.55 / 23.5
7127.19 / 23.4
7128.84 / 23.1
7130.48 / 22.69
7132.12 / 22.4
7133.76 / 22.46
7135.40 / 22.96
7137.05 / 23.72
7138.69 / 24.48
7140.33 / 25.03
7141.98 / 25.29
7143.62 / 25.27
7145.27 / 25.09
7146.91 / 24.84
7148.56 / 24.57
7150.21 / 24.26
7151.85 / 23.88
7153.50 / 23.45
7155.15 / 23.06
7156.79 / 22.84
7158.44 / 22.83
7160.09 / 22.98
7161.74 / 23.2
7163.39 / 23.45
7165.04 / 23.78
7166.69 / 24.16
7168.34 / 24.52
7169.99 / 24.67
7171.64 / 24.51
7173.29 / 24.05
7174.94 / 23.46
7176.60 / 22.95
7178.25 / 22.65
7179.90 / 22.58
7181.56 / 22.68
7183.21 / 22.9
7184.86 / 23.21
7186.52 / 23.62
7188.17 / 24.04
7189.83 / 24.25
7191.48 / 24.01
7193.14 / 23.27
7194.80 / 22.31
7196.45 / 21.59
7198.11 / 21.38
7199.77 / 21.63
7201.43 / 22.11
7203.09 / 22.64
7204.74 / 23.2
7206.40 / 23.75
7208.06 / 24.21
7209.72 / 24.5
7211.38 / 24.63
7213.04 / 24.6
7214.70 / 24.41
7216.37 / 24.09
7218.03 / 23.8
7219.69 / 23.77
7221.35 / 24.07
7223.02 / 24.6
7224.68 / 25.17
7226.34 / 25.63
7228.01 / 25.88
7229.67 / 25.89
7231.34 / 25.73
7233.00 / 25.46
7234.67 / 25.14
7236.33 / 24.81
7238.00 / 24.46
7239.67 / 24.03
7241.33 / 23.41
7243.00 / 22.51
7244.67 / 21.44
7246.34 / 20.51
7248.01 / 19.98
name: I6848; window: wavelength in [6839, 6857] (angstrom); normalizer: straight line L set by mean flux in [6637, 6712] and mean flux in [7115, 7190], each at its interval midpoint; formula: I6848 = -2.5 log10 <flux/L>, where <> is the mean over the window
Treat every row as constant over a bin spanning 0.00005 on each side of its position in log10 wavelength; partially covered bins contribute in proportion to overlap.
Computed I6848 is -0.03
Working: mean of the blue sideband 23.1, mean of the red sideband 23.7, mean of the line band 24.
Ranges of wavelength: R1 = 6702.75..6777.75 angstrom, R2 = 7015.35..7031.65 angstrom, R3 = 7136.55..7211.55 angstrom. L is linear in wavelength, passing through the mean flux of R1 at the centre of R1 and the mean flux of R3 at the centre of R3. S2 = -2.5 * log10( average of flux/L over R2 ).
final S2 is -0.07 mag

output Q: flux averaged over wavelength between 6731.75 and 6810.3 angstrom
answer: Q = 23.7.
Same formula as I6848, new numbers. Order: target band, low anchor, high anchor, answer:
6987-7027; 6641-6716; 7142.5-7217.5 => -0.05 mag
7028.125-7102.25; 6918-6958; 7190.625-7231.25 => 0.07 mag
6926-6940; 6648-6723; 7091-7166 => -0.15 mag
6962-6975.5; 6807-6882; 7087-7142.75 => -0.01 mag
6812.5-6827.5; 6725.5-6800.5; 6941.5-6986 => 0.05 mag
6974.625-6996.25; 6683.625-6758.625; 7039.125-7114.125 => -0.01 mag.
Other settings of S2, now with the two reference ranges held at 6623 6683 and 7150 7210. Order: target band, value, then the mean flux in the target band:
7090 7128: 0.074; 21.7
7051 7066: 0.007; 23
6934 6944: -0.144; 26.2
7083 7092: -0.051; 24.3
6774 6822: -0.038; 23.6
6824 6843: -0.037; 23.6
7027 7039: -0.085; 25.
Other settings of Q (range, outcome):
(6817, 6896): 23.2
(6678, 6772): 23.7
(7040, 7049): 23.4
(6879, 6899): 22.7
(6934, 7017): 23.9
